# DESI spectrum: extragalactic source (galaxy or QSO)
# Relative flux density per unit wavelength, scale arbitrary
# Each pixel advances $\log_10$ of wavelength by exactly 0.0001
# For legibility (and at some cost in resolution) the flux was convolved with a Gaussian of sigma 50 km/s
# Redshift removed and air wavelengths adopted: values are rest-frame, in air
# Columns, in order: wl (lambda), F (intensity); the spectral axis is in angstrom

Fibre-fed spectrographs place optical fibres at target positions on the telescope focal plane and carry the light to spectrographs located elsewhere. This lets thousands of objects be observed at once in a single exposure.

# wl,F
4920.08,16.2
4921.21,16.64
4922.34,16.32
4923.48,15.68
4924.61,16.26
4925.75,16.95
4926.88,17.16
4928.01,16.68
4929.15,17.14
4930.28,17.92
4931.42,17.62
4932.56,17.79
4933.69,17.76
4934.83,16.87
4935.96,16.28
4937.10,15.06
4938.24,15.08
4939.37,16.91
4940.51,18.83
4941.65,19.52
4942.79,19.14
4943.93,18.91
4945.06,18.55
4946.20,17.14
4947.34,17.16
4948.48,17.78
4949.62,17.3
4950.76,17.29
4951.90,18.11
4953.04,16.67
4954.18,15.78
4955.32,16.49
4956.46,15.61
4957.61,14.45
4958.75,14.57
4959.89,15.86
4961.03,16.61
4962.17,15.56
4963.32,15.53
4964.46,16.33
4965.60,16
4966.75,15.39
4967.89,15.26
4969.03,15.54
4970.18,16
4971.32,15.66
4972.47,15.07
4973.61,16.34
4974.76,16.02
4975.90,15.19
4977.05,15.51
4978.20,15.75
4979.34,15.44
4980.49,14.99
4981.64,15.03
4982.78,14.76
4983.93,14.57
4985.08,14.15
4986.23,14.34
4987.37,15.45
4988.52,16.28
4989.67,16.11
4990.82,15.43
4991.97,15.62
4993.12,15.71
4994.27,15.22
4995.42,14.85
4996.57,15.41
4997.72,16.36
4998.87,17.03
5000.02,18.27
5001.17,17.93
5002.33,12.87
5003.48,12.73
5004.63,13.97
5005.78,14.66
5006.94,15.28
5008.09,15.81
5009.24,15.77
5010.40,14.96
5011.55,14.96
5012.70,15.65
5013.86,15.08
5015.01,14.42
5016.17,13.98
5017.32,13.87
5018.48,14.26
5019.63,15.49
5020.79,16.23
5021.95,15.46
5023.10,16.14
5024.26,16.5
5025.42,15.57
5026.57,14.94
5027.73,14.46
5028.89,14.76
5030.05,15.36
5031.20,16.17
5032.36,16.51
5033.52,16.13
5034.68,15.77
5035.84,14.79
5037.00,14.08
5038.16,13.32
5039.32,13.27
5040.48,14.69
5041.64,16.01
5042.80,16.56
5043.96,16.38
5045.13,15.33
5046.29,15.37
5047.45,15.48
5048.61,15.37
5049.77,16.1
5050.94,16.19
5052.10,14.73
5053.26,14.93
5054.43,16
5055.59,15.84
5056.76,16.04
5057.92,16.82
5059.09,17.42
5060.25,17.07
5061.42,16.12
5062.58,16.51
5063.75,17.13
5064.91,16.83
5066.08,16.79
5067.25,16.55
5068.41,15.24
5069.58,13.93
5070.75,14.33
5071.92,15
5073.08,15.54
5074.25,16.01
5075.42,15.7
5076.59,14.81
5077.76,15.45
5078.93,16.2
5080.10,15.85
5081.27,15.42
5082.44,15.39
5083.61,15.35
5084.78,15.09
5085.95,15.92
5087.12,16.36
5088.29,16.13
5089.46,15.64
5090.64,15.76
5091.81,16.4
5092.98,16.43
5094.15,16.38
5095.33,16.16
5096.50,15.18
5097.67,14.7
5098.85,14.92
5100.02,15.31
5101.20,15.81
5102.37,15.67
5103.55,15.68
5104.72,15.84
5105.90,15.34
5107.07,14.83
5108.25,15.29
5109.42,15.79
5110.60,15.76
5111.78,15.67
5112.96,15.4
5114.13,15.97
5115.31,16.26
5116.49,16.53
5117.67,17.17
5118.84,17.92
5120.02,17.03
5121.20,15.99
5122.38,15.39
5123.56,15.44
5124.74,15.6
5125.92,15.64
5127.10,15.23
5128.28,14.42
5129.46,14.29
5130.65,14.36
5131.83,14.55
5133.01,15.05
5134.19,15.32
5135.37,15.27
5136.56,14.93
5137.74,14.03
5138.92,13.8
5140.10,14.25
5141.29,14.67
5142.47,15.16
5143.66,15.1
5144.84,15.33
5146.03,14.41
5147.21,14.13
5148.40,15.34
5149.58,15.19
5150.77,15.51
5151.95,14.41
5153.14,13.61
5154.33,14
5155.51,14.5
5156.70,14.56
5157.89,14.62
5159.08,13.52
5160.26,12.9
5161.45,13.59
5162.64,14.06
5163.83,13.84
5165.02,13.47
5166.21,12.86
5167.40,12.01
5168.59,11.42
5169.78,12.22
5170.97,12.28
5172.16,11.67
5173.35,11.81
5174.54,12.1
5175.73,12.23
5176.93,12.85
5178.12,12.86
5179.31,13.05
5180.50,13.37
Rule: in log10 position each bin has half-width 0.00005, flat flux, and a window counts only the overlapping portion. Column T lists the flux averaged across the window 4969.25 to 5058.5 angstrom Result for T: 15.4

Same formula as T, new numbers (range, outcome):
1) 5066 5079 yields 15.4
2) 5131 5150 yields 14.8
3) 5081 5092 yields 15.7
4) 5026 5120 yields 15.7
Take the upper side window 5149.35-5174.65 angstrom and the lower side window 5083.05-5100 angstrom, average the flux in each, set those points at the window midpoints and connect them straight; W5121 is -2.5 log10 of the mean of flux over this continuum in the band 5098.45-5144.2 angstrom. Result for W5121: -0.048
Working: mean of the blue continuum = 15.7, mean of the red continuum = 13.4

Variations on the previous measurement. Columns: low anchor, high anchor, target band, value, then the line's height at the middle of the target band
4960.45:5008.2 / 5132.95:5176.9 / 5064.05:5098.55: -0.08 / 14.5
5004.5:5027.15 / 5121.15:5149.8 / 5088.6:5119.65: -0.06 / 15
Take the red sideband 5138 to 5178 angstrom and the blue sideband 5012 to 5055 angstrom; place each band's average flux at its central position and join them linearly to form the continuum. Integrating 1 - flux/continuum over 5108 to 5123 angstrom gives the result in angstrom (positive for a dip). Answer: -2.1 angstrom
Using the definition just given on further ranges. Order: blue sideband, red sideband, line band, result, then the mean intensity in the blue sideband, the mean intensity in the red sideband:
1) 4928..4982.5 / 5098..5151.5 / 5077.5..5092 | -0.1 angstrom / 16.5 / 15.3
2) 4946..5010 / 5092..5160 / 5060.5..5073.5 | -0.4 angstrom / 15.7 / 15.2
